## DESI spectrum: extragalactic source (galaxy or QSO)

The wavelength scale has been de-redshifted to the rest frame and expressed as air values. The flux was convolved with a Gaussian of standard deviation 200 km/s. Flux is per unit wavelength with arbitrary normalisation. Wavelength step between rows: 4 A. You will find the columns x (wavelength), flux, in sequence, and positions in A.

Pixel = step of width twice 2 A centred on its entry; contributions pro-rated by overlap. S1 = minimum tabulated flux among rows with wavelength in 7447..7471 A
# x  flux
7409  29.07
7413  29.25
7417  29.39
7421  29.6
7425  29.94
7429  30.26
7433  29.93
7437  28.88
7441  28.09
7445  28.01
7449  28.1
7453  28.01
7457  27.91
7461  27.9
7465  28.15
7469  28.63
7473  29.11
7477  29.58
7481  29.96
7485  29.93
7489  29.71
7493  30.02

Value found 27.9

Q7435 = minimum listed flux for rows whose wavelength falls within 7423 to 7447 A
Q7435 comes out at 28.01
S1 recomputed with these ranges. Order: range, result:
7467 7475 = 28.63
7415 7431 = 29.39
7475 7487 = 29.58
